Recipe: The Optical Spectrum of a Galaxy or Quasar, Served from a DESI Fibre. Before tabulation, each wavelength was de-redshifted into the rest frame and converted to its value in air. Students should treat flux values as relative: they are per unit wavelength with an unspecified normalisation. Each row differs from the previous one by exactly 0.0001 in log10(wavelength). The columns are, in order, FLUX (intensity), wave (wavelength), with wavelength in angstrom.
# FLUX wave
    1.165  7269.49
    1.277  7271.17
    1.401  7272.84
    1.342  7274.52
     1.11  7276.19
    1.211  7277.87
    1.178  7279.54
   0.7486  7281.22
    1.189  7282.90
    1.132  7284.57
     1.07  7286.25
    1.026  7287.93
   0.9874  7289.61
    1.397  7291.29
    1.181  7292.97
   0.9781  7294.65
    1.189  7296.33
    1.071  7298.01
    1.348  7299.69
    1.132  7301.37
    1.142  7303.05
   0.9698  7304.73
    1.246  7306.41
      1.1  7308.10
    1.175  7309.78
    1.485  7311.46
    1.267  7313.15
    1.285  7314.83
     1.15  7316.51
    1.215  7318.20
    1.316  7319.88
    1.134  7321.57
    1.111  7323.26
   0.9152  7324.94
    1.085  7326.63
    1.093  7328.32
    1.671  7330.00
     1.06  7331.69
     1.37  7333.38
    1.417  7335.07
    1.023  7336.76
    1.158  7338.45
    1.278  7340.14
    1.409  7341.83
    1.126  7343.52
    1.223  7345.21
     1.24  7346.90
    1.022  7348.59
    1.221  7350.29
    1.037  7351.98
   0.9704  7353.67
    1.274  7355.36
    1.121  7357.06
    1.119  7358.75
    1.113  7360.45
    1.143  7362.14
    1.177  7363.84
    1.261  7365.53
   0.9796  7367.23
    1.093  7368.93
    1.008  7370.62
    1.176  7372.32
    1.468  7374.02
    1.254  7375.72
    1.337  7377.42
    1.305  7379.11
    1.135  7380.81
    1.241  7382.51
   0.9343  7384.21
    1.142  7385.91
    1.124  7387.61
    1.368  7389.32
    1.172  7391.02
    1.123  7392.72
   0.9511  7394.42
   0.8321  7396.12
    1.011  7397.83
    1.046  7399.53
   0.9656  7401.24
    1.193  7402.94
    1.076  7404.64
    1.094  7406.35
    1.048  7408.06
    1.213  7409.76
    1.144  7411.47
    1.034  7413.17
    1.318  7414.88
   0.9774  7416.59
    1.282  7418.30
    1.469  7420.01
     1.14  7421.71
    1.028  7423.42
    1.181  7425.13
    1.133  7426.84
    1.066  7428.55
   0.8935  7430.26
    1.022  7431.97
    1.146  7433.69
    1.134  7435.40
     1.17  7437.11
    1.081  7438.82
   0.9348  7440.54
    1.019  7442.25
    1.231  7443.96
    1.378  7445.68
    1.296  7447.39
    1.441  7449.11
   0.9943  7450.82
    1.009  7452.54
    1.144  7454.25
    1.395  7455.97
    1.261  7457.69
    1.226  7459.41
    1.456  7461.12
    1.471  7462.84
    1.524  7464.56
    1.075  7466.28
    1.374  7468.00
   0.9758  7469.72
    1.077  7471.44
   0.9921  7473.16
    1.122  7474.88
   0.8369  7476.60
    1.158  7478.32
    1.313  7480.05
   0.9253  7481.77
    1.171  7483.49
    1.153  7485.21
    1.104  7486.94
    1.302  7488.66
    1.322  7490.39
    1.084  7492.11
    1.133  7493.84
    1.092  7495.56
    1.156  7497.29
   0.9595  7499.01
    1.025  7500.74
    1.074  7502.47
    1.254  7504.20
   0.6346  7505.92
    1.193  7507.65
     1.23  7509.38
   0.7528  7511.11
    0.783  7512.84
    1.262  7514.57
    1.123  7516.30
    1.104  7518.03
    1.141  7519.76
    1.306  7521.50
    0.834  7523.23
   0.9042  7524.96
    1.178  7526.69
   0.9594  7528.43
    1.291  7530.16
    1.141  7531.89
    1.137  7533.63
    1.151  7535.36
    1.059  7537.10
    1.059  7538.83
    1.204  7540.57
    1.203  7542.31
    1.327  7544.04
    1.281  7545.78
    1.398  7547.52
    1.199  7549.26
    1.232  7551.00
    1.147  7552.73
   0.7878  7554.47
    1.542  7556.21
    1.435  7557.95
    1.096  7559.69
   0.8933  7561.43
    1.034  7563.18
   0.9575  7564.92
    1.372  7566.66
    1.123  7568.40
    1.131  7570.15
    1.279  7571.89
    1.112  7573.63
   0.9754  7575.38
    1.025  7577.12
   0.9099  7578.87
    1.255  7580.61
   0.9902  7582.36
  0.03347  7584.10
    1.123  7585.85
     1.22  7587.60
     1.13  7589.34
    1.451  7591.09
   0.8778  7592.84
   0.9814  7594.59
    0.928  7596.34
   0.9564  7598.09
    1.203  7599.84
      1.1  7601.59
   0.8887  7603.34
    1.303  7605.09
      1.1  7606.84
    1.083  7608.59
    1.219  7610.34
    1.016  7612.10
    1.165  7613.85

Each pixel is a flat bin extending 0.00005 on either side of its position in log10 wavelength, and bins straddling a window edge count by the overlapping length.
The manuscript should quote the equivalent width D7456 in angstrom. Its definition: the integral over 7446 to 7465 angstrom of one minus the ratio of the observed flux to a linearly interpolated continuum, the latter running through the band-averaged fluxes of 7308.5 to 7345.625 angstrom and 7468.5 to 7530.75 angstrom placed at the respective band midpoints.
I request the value -2.92 angstrom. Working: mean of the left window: 1.22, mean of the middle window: 1.29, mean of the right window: 1.08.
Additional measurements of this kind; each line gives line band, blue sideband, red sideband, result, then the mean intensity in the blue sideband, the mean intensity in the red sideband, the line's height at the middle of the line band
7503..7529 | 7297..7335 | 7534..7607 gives 1.9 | 1.2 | 1.11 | 1.13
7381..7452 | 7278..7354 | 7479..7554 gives 1.4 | 1.17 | 1.12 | 1.15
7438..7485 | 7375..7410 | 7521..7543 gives -2.8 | 1.12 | 1.11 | 1.11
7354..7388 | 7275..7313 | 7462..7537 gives -1.1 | 1.14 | 1.11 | 1.13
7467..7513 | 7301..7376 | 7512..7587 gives 1.7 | 1.18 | 1.1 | 1.13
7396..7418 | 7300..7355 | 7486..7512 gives 1.1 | 1.19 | 1.09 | 1.14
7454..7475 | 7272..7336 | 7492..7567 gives -2.0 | 1.18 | 1.12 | 1.13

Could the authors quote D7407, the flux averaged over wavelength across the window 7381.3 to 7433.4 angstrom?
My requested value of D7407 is 1.11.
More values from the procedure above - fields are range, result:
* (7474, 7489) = 1.11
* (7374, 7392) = 1.21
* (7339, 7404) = 1.15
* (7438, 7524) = 1.14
